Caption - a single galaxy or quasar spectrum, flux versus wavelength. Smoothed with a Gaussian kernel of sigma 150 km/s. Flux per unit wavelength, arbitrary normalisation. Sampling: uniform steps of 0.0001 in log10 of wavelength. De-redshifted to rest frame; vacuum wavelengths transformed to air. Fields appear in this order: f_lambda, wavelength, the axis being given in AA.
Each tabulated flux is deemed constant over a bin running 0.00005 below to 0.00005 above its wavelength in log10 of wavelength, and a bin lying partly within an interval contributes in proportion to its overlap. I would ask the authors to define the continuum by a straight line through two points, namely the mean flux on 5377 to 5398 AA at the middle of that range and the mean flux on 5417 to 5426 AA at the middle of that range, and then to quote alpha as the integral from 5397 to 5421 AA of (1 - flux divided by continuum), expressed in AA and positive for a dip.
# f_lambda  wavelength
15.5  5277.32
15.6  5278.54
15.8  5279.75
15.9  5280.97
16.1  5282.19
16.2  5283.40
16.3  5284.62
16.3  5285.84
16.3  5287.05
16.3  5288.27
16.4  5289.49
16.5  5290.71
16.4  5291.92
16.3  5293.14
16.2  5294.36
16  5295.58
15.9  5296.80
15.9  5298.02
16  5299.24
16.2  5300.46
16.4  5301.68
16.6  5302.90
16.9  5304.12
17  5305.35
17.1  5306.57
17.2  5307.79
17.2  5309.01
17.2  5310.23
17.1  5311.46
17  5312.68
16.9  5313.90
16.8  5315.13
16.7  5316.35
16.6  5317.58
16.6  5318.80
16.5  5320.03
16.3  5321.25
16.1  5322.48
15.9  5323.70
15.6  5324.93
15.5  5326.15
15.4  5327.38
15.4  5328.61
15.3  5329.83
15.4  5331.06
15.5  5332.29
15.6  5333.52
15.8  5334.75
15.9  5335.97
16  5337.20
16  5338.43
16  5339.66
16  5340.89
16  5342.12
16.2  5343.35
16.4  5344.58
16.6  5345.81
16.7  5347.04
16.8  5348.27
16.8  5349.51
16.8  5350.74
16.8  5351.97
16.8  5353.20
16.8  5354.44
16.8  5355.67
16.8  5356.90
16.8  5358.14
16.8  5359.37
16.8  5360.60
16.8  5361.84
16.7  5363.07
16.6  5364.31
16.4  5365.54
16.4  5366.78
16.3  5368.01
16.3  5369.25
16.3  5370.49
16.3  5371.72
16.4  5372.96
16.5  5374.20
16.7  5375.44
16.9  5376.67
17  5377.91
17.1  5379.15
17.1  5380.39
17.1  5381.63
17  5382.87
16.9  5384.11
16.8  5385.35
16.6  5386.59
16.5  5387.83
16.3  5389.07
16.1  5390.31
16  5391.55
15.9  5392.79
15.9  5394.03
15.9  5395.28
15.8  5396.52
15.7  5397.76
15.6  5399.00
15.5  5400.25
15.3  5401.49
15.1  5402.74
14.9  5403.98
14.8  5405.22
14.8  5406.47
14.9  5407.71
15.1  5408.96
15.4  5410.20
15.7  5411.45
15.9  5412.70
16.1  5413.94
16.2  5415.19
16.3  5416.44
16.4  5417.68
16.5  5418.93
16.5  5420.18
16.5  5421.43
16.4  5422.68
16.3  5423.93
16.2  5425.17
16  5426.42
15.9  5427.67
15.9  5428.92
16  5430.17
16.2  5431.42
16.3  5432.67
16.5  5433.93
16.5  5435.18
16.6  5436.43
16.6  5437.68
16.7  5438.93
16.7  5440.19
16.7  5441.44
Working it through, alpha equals 1.2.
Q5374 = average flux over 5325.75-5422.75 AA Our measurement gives 16.2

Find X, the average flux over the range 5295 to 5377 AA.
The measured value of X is 16.4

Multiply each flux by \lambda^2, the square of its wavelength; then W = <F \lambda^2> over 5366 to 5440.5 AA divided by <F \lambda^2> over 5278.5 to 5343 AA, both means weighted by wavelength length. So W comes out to 1.03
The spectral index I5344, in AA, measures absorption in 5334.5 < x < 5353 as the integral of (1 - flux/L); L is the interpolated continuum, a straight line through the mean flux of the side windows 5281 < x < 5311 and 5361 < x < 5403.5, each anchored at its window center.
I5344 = 0.1 AA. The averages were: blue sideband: 16.4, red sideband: 16.3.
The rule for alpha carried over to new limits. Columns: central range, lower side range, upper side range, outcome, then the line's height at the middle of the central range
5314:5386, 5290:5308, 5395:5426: -1.29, 16.1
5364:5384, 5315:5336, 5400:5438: -0.93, 15.9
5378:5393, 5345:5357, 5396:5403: -0.73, 15.9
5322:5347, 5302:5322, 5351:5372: 1.34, 16.7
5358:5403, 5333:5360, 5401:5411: -2.16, 15.6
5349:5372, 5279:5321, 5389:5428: -0.76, 16.1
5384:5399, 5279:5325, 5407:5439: 0.06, 16.2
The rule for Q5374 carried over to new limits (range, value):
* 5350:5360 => 16.8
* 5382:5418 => 15.8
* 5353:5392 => 16.6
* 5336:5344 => 16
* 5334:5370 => 16.5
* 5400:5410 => 15.1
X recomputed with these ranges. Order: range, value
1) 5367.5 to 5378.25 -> 16.5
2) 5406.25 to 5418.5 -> 15.7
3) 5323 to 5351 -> 16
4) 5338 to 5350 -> 16.3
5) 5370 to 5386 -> 16.8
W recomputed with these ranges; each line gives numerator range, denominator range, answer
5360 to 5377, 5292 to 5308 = 1.03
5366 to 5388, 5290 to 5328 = 1.04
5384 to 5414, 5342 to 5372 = 0.96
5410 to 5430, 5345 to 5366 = 0.99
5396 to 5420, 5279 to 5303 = 1.01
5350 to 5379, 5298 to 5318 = 1.01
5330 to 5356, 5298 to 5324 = 0.99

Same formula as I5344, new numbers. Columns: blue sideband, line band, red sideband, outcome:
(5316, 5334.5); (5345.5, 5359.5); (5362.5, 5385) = -0.39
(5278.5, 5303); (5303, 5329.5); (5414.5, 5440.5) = -0.50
